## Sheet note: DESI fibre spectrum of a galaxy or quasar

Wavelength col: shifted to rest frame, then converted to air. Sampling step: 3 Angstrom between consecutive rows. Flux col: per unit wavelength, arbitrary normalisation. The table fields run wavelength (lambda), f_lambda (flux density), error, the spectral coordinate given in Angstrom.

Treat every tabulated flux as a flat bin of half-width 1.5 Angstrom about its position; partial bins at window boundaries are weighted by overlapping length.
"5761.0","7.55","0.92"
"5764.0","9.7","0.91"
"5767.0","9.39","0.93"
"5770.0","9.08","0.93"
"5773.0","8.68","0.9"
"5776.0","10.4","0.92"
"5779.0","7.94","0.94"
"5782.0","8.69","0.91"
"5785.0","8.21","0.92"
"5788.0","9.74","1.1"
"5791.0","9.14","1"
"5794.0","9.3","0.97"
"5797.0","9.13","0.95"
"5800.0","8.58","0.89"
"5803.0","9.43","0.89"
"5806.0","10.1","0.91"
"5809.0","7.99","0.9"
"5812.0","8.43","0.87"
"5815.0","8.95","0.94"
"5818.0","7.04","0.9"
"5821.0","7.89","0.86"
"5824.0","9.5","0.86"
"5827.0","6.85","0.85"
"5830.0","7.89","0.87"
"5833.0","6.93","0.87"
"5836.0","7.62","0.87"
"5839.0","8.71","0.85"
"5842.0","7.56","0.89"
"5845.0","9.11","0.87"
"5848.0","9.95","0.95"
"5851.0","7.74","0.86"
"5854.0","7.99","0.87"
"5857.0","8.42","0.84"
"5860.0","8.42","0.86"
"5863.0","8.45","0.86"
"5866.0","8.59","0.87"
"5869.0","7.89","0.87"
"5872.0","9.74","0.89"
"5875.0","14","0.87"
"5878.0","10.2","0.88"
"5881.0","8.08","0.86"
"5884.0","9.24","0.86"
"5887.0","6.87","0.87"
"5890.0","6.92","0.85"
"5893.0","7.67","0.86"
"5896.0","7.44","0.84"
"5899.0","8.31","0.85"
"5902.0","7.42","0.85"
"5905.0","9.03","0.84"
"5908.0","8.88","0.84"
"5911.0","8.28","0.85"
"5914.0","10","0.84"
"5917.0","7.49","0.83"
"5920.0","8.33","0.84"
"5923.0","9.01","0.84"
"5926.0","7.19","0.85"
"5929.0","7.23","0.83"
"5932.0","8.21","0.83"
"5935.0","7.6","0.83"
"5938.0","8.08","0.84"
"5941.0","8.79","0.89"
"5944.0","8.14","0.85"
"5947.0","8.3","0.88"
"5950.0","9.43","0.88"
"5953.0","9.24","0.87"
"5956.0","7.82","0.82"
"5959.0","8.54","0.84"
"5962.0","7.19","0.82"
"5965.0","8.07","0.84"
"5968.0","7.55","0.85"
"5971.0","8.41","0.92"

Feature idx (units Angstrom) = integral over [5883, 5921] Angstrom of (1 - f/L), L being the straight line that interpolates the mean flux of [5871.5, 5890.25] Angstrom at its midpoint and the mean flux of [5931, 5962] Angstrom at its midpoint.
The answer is 4.0 Angstrom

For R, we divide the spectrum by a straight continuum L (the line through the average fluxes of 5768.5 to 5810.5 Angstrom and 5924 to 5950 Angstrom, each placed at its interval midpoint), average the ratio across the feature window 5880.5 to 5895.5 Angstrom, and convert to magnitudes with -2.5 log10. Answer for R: 0.09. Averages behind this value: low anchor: 9.03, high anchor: 8.05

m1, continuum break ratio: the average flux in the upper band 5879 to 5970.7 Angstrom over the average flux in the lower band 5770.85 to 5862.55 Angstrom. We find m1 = 0.95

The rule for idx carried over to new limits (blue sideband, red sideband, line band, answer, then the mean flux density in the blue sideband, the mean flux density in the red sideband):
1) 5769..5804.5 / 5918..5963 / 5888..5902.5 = 1.56 Angstrom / 9.03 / 8.21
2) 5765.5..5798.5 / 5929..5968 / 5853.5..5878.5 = -1.99 Angstrom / 9.06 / 8.22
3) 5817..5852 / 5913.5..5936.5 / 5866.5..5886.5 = -3.91 Angstrom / 8.09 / 8.05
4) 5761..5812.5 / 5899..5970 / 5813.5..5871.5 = 3.45 Angstrom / 9.02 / 8.26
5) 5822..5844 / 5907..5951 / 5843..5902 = -4.25 Angstrom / 7.89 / 8.31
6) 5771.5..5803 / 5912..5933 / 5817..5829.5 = 1.33 Angstrom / 9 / 8.21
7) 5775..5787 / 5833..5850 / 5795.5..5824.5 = -0.23 Angstrom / 8.78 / 8.42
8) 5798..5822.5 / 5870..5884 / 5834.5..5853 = 1.94 Angstrom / 8.56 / 10.3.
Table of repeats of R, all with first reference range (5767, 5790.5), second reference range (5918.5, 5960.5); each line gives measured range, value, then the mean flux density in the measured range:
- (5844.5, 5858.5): 0.01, 8.61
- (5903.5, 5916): -0.07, 8.99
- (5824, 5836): 0.16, 7.56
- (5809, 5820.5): 0.09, 8.1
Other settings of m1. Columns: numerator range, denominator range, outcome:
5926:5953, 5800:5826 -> 0.95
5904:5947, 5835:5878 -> 0.93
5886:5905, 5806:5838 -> 0.94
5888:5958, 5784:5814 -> 0.91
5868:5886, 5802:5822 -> 1.15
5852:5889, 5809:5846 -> 1.11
